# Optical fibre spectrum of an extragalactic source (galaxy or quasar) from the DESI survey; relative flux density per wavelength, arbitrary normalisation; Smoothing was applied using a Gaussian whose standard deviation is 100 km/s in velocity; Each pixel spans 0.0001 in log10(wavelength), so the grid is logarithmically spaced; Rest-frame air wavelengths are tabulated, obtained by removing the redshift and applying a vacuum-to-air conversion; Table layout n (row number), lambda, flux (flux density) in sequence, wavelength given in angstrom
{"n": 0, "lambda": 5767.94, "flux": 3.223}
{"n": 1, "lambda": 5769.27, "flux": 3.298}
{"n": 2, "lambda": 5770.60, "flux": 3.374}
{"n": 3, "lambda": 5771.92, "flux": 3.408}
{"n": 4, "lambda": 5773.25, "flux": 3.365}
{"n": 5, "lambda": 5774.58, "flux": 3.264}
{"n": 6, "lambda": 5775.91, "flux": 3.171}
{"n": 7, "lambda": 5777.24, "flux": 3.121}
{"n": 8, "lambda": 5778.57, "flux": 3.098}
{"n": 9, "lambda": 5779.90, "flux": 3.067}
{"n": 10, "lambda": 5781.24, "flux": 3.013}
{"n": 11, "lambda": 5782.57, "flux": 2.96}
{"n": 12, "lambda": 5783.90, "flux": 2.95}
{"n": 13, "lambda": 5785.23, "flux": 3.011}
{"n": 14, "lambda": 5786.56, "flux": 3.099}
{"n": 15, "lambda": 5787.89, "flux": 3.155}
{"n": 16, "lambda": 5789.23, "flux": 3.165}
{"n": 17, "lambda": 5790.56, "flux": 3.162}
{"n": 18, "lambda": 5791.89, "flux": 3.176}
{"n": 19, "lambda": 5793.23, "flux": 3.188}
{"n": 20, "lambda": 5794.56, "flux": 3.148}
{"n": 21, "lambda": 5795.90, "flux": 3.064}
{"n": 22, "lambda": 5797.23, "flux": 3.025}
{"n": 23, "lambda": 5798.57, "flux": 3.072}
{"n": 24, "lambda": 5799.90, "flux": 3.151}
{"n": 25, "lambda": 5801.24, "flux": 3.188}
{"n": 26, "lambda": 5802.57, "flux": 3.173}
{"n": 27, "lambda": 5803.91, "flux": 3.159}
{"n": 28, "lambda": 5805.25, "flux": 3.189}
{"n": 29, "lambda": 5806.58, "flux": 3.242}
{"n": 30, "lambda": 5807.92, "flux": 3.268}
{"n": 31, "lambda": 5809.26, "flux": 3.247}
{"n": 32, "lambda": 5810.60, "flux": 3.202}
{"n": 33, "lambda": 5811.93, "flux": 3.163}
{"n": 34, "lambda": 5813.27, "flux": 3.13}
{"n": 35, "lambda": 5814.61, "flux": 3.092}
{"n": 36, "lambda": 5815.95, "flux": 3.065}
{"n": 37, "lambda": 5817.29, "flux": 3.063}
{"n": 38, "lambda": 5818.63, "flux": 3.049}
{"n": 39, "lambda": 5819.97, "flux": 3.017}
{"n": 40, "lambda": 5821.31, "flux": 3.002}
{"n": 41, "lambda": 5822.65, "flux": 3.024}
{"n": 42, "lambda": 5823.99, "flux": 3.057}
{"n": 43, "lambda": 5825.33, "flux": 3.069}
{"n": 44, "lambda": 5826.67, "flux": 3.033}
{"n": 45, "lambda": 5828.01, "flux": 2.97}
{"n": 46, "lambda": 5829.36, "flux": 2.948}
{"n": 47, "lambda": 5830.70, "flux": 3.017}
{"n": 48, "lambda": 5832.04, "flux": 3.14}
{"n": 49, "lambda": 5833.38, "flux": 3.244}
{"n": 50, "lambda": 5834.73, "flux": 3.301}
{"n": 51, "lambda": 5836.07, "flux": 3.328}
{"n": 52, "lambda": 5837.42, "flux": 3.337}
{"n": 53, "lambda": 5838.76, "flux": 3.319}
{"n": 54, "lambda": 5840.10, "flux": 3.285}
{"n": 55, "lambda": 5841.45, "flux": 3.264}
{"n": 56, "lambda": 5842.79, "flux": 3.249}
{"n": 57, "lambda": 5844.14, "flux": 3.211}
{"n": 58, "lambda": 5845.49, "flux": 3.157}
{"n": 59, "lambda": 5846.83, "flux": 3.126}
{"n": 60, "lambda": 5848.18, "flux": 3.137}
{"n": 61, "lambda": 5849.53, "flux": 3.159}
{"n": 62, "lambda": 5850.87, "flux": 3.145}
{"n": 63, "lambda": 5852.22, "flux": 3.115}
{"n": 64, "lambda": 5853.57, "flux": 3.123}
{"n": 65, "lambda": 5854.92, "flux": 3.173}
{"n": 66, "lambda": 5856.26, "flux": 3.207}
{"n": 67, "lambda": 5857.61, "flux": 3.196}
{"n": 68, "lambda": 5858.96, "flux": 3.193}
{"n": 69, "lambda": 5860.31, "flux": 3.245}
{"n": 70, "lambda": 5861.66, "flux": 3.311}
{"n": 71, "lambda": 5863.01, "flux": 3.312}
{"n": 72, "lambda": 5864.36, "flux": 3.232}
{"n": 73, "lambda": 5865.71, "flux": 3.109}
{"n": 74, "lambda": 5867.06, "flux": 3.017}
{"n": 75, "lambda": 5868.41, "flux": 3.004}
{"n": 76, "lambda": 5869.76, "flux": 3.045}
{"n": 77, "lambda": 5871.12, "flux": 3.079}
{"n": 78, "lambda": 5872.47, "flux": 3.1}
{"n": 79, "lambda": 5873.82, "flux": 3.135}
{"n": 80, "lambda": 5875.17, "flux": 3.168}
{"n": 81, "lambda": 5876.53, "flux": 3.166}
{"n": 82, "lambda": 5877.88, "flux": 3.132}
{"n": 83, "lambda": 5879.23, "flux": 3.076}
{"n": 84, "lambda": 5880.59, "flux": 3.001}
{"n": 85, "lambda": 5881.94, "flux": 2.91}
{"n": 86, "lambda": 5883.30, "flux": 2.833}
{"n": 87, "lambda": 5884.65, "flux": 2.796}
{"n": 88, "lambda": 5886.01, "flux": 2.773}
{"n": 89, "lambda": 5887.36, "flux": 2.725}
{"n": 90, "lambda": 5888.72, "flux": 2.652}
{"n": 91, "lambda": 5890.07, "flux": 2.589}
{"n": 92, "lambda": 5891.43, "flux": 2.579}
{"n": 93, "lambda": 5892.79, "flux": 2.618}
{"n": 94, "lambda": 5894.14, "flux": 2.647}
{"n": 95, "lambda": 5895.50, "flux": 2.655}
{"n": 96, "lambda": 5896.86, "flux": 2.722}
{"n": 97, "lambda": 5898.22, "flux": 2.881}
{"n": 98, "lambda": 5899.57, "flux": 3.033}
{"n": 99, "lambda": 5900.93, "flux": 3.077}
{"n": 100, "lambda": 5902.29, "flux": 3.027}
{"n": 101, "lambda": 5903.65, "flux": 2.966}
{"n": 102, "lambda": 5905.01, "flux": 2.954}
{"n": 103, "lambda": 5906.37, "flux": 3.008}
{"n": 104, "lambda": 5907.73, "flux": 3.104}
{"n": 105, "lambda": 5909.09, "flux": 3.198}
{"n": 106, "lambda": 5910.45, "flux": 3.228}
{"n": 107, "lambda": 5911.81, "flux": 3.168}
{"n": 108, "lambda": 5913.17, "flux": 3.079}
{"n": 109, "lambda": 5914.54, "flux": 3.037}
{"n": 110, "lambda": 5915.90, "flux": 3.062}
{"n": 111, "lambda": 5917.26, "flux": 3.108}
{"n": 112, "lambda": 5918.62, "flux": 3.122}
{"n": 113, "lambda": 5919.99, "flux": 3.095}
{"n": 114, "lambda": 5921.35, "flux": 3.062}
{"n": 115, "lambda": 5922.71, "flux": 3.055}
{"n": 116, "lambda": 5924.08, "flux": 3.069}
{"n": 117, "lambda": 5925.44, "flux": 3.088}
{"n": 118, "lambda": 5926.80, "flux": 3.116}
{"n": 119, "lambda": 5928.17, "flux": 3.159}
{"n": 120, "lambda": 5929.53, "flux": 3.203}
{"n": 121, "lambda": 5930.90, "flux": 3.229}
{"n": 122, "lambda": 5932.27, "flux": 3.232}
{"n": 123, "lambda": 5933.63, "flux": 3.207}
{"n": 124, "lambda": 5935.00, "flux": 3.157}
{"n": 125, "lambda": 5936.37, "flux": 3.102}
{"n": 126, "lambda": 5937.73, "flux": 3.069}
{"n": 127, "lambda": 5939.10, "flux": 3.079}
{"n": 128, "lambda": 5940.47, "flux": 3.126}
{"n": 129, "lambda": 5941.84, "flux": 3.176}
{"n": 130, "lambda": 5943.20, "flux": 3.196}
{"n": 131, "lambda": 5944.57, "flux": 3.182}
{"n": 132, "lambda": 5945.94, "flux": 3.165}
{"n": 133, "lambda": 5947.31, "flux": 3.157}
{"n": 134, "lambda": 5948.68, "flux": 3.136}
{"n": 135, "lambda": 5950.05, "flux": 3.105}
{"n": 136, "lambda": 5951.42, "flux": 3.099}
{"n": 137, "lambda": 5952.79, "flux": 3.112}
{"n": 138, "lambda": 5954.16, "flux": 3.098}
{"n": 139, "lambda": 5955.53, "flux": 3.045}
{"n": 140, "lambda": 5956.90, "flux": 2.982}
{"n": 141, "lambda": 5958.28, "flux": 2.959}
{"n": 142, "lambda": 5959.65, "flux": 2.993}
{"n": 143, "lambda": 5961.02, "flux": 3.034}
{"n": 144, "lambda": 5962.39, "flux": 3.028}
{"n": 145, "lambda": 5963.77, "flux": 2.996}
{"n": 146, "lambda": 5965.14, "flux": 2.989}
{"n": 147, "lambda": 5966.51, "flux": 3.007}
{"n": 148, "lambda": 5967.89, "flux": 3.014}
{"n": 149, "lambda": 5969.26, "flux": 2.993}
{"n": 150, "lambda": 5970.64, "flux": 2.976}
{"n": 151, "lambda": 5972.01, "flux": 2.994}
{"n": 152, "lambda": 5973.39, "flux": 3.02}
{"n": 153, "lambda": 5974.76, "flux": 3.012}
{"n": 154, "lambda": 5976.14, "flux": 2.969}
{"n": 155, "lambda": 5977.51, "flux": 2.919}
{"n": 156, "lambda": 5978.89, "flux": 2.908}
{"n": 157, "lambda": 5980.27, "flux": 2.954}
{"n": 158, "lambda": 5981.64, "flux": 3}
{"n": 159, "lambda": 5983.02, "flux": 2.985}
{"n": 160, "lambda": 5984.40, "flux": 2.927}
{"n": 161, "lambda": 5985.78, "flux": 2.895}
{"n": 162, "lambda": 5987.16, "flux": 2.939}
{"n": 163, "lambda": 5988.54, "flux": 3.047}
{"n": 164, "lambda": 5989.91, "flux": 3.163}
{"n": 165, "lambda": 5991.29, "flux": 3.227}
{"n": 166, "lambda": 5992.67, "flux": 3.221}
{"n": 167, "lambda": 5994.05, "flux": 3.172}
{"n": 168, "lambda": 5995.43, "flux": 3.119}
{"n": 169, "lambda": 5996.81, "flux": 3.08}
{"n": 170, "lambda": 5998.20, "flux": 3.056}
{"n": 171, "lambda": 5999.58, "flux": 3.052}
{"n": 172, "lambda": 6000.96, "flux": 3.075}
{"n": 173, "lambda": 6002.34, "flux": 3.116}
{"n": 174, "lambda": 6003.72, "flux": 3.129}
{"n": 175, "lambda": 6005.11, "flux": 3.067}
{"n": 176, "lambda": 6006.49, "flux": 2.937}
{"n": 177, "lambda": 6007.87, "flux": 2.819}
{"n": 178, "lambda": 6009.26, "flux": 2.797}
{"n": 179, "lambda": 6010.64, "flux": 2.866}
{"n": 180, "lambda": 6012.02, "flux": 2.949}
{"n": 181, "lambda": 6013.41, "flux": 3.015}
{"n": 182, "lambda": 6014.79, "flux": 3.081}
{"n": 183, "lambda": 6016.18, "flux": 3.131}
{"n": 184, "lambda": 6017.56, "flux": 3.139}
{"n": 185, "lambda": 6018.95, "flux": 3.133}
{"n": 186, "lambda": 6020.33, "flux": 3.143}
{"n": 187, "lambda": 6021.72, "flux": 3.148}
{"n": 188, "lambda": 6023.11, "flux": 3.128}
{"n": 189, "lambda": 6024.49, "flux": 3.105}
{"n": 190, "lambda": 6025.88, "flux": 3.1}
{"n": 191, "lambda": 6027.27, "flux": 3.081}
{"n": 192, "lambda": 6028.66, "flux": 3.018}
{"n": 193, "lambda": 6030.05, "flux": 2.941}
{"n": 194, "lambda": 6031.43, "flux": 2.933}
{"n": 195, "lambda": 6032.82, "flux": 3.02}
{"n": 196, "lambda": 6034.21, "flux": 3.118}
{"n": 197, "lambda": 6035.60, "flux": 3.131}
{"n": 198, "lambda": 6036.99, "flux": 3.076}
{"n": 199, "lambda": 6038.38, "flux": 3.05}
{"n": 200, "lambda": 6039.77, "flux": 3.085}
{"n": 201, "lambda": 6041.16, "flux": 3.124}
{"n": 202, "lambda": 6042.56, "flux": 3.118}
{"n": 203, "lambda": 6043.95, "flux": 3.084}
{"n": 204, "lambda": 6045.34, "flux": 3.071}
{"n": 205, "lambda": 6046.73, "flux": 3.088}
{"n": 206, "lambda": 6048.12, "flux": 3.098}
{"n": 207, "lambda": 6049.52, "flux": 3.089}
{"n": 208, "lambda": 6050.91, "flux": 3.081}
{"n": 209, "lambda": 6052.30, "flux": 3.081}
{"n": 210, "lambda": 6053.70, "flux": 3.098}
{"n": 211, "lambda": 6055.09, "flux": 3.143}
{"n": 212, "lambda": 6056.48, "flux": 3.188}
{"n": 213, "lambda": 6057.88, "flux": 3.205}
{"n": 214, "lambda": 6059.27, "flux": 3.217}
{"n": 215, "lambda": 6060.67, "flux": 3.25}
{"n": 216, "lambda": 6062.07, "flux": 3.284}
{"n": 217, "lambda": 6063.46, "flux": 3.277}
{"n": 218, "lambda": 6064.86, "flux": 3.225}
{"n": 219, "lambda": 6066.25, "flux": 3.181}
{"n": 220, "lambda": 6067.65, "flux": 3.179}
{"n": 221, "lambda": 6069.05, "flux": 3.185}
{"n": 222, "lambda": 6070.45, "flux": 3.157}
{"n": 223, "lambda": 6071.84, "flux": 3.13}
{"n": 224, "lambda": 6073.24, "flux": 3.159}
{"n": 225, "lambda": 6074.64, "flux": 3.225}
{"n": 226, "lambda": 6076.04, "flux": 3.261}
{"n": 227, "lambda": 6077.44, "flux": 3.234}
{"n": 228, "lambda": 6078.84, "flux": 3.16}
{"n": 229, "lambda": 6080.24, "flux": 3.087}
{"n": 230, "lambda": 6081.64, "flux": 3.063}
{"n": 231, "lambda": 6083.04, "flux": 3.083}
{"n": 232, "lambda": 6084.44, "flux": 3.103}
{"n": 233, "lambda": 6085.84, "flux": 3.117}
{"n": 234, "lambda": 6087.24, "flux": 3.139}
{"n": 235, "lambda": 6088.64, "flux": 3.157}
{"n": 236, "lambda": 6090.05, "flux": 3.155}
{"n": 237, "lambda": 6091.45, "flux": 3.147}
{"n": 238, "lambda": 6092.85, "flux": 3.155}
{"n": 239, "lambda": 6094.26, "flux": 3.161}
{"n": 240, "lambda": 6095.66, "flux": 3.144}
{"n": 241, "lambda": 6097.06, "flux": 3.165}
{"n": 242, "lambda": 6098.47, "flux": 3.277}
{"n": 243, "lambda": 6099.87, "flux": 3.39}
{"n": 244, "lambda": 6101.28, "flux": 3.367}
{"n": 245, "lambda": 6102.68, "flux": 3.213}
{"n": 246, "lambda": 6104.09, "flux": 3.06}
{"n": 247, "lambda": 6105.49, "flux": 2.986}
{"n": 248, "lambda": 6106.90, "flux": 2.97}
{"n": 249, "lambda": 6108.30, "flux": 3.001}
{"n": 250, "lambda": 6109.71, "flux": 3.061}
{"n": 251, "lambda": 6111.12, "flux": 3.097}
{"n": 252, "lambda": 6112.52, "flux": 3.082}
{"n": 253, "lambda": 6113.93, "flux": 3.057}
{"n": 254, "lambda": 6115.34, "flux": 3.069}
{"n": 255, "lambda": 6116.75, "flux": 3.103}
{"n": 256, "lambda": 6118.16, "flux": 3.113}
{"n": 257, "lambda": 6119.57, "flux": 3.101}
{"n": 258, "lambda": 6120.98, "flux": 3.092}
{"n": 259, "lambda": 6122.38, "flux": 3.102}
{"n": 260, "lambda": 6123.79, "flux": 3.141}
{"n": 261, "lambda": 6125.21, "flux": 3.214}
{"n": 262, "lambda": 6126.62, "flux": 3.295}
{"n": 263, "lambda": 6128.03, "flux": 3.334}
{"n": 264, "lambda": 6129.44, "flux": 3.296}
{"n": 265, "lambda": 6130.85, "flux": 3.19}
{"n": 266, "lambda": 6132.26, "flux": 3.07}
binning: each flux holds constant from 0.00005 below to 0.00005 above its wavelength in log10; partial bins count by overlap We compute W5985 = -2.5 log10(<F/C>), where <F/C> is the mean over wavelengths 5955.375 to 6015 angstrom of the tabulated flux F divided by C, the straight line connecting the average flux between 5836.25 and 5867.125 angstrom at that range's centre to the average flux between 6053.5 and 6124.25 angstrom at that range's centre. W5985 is 0.06 mag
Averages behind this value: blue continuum 3.21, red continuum 3.15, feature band 3.01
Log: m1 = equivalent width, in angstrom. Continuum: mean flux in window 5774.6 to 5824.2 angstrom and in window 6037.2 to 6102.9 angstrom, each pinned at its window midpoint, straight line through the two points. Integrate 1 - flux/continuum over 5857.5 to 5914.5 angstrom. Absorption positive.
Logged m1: 2.5 angstrom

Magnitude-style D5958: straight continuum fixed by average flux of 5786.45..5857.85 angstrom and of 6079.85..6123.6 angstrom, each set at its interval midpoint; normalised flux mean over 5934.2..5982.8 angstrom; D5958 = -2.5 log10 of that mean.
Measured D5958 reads 0.030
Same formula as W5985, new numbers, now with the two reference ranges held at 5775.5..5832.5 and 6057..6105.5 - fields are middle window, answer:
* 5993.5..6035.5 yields 0.04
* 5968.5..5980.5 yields 0.06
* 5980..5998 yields 0.03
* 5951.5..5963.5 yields 0.04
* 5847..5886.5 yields 0.01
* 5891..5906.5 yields 0.10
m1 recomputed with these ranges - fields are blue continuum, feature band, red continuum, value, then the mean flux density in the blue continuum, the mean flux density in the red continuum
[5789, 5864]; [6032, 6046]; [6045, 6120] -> 0.3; 3.16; 3.15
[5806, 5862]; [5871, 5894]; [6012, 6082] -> 1.9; 3.16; 3.12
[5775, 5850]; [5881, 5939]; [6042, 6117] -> 2.8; 3.13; 3.15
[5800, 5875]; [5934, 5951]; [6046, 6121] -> 0.1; 3.15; 3.15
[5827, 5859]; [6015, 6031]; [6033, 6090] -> 0.3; 3.18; 3.14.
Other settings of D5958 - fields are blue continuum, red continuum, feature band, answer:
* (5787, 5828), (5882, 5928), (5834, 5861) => -0.06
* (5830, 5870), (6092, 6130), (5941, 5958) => 0.02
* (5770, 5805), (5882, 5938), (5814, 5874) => -0.03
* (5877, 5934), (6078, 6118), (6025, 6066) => -0.01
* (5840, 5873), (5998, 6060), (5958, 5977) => 0.04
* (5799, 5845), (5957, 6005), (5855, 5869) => -0.02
